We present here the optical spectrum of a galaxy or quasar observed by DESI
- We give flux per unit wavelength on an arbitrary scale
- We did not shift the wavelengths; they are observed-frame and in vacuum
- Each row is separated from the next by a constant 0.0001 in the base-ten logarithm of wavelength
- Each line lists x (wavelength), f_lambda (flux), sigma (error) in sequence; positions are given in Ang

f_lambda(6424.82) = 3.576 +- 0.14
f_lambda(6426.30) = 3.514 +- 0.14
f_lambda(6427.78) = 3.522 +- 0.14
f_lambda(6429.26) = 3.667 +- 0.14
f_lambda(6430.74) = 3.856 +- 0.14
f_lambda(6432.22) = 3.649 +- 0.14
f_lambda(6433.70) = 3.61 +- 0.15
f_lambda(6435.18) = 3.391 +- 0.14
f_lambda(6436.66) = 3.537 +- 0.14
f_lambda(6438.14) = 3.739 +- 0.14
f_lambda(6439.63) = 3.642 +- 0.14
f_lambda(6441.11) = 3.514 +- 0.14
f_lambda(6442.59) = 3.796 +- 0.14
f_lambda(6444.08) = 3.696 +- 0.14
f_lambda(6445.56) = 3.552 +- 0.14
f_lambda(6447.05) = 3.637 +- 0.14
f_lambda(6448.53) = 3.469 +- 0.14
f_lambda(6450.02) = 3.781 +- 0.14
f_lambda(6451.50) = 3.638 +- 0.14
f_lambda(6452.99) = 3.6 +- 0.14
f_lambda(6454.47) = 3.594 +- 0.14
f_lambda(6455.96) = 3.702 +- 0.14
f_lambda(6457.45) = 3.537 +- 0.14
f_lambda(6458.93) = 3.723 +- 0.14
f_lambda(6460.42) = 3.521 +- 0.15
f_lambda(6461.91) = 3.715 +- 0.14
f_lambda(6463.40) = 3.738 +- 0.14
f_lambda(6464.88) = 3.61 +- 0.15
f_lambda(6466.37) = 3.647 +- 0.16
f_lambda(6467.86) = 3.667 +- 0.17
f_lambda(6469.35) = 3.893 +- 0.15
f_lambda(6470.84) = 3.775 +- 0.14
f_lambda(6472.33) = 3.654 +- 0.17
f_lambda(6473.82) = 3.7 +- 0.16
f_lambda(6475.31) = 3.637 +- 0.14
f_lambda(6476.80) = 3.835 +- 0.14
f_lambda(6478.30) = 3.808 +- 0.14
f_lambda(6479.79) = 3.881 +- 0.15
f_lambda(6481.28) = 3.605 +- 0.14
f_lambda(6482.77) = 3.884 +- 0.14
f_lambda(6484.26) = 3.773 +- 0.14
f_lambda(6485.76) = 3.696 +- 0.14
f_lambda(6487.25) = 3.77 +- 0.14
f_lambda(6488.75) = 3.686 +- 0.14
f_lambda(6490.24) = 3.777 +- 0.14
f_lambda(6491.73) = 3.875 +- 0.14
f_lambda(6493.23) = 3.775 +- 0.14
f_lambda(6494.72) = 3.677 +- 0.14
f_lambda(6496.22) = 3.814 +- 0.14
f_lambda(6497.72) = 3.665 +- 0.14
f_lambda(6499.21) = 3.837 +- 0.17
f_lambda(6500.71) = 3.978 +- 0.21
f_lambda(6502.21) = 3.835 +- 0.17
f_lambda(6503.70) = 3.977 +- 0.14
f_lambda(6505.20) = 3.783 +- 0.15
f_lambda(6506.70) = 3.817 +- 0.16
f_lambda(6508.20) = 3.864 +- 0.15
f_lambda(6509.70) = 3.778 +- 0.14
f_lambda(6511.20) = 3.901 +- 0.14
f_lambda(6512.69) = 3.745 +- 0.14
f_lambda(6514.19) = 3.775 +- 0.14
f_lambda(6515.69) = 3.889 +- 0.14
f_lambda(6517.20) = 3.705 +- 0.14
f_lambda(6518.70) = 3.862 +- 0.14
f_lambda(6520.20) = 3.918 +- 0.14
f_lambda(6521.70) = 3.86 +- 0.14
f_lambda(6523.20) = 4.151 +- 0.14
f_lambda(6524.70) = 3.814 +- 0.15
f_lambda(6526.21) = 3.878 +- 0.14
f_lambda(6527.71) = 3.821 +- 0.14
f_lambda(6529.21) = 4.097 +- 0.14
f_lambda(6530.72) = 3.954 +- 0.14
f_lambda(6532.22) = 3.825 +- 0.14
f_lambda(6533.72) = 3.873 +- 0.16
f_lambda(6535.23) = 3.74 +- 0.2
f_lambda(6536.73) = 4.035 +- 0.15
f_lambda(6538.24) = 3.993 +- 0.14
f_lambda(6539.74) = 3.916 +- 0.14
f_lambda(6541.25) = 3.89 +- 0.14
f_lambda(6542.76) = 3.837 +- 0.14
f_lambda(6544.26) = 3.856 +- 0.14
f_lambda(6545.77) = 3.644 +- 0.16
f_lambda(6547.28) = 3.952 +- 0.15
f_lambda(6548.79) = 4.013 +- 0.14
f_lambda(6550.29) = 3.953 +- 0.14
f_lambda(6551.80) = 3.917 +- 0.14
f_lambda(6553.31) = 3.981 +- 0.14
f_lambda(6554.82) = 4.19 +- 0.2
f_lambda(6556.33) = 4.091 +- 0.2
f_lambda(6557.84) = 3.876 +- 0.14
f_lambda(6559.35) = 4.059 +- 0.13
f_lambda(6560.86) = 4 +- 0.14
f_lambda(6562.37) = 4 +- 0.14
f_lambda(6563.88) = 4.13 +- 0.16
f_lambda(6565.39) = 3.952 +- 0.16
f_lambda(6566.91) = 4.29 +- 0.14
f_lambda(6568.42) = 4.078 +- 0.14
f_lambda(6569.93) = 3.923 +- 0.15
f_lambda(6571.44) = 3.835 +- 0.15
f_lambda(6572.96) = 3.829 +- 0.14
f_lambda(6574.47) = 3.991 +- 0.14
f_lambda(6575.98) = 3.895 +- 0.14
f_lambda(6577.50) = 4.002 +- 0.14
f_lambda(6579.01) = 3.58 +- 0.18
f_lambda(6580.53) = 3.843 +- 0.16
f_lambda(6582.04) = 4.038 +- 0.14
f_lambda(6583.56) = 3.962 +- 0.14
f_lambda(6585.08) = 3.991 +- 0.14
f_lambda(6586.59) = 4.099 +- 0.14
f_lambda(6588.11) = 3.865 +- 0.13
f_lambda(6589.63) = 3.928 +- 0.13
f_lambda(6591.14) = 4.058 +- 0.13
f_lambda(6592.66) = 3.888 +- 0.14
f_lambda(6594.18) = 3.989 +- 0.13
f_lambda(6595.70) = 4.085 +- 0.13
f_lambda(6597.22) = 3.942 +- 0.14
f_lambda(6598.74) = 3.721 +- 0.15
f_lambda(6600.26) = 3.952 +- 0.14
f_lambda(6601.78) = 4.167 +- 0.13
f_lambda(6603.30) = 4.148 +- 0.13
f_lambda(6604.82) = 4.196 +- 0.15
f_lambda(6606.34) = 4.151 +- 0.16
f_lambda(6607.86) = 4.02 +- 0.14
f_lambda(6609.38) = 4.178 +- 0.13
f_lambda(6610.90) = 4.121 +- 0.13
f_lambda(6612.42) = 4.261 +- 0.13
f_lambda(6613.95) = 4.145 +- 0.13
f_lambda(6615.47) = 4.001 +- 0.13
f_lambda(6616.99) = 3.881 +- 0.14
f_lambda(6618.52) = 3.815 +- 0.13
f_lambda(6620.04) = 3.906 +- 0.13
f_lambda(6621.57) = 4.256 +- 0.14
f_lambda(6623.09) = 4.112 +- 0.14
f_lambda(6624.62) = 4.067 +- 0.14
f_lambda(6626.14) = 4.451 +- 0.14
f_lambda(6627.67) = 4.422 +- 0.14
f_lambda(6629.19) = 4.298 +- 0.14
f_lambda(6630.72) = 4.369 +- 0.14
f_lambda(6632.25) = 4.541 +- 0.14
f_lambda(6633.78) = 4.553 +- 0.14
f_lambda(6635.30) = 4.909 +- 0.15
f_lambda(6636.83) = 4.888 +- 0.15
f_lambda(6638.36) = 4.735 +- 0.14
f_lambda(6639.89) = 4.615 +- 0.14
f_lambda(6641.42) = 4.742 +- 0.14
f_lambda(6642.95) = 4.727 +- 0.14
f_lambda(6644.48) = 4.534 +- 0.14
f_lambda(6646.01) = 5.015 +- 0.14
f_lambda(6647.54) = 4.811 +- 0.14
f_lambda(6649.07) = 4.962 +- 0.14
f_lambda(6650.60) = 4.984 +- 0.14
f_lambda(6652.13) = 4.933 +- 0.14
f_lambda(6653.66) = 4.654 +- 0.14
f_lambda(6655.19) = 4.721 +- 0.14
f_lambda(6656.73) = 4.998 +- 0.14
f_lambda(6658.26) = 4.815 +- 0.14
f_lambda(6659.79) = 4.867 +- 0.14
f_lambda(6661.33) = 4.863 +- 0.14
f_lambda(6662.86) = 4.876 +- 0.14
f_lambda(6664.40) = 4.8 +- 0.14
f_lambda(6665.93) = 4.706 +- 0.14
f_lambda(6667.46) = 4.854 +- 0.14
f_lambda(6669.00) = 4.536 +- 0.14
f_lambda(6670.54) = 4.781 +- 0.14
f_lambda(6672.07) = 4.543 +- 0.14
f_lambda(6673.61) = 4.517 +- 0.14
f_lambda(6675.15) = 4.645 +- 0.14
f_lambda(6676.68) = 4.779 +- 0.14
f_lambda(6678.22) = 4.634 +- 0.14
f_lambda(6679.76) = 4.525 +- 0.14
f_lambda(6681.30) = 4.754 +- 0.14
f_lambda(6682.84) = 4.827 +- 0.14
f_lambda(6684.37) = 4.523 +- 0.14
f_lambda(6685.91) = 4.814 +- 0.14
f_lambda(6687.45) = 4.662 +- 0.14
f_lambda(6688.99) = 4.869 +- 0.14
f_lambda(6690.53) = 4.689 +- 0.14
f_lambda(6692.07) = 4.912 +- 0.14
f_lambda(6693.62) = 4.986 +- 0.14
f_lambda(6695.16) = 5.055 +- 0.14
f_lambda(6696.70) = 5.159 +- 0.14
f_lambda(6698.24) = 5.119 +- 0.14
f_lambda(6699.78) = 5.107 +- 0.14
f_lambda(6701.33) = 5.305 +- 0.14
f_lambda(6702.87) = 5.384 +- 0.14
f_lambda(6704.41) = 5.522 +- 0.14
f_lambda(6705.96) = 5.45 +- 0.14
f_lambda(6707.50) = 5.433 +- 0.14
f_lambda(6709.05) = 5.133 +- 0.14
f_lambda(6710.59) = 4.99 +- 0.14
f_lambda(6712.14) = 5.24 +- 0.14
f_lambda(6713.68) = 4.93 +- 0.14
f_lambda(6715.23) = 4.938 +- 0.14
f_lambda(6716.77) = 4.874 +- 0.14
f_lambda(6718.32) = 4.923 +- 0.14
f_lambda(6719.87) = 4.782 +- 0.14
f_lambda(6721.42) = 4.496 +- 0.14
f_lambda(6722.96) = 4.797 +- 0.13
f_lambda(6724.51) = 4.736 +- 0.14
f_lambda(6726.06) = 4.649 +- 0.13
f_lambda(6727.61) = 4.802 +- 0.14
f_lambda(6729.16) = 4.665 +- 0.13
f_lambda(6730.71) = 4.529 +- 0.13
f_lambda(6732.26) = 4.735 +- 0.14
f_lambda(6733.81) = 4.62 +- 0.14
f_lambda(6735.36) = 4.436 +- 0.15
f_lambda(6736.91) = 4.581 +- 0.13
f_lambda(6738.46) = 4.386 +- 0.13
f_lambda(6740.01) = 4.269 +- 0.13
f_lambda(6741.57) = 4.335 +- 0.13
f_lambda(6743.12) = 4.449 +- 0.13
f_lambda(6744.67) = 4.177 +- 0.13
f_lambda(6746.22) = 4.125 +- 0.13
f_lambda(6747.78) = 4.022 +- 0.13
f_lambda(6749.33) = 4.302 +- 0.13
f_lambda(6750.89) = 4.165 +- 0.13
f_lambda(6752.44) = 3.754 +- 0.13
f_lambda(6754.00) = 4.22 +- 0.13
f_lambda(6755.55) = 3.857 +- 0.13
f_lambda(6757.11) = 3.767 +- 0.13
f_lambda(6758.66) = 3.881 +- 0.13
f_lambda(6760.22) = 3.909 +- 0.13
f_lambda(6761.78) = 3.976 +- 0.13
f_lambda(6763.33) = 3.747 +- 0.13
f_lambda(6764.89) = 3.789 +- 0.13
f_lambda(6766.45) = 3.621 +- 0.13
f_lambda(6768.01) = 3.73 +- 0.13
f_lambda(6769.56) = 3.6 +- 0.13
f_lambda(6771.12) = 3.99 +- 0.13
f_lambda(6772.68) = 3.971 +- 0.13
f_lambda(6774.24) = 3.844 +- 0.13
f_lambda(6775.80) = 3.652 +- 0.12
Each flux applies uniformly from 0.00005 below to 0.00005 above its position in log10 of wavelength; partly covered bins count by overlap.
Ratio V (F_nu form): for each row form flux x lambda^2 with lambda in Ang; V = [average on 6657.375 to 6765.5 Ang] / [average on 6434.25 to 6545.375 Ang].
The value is 1.3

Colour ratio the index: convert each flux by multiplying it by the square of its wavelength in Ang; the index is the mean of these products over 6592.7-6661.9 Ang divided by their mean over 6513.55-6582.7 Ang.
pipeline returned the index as 1.15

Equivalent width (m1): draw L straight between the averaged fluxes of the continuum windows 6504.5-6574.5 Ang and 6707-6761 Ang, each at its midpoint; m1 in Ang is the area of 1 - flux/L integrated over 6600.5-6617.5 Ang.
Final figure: 0.1 Ang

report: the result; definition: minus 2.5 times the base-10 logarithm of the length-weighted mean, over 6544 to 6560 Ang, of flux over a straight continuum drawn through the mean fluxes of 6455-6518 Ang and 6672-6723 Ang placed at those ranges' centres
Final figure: 0.04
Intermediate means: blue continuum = 3.76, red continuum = 4.93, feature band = 3.96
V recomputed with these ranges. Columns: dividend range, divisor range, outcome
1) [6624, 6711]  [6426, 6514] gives 1.38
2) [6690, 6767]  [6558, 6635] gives 1.18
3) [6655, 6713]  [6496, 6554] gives 1.33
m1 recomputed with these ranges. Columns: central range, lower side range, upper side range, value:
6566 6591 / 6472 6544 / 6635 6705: 1.9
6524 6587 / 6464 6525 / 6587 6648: 1.3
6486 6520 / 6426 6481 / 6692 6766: 0.2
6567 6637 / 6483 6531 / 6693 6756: 2.2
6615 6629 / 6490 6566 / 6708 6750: 0.4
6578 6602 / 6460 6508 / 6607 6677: 2.0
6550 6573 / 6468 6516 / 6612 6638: 0.2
